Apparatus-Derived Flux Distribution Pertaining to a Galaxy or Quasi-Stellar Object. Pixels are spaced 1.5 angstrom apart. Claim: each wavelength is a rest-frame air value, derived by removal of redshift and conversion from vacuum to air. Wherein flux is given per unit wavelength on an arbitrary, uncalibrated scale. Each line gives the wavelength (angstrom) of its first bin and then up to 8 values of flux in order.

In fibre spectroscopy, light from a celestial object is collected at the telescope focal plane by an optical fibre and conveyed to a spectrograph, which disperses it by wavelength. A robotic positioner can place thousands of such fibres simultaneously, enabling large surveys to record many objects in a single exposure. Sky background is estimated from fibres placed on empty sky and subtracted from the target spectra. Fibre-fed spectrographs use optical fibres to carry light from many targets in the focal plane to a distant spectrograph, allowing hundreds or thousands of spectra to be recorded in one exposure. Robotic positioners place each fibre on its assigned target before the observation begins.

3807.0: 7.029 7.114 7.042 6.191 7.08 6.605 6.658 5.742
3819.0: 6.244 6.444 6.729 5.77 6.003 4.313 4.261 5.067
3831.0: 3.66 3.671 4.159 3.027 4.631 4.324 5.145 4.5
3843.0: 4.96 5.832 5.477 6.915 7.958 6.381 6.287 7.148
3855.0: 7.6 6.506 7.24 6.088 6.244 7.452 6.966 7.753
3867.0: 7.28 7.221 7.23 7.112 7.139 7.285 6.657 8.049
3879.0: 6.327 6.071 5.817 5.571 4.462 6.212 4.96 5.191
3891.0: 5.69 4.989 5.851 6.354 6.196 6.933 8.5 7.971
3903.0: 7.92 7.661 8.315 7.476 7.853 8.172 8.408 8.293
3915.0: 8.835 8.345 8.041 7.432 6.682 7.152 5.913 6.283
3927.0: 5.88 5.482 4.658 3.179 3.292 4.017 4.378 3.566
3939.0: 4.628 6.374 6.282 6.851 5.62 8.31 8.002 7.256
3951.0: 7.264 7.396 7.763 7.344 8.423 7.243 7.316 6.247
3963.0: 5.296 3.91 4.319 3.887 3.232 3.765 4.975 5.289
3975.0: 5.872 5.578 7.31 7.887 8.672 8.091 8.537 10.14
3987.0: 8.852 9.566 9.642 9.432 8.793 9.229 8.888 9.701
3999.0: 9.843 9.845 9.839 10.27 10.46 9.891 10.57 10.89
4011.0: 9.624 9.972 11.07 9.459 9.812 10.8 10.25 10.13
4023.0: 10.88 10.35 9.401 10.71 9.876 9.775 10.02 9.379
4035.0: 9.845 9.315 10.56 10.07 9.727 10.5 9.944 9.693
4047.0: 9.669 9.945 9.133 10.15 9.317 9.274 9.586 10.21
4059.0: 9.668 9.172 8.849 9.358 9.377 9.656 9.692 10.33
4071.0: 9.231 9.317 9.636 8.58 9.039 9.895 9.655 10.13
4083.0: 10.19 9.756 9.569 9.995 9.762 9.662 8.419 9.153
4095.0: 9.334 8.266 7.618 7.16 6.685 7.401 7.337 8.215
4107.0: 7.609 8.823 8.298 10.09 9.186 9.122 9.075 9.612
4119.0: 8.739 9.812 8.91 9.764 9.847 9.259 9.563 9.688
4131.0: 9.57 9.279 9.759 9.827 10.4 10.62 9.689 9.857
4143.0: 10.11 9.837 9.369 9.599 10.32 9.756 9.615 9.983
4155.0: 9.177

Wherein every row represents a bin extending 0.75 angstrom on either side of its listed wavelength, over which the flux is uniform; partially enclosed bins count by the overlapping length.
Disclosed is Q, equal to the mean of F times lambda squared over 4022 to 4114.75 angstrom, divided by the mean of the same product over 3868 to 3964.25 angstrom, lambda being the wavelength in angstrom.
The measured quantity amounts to 1.53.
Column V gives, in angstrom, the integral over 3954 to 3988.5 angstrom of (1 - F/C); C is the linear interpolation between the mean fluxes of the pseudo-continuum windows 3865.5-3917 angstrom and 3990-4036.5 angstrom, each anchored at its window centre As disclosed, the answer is 9.2 angstrom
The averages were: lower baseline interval 6.96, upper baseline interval 9.95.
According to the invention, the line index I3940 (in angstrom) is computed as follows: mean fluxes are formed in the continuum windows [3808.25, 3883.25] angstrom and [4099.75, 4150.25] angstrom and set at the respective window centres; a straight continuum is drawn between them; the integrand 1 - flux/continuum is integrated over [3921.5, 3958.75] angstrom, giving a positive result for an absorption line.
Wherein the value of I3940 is 5.74 angstrom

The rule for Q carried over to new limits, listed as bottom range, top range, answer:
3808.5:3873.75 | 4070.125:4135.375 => 1.71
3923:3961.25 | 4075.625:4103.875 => 1.57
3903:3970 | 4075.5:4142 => 1.56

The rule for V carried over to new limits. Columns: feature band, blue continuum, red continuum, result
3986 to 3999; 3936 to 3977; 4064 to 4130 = -4.9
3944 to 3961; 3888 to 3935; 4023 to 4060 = 0.5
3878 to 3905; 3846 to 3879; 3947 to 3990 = 2.7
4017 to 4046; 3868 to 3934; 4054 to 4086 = -3.8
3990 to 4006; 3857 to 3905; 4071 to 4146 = -3.4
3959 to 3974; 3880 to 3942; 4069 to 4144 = 4.8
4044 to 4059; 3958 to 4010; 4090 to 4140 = -2.3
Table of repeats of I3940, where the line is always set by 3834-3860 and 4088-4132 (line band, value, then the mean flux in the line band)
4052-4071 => -2.9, 9.54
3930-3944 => 4.4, 4.69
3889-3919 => -4.0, 7.37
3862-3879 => -3.2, 7.24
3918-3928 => 0.1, 6.64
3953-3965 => 0.6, 6.77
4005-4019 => -4.6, 10.2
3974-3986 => -0.5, 7.66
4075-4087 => -1.6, 9.63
